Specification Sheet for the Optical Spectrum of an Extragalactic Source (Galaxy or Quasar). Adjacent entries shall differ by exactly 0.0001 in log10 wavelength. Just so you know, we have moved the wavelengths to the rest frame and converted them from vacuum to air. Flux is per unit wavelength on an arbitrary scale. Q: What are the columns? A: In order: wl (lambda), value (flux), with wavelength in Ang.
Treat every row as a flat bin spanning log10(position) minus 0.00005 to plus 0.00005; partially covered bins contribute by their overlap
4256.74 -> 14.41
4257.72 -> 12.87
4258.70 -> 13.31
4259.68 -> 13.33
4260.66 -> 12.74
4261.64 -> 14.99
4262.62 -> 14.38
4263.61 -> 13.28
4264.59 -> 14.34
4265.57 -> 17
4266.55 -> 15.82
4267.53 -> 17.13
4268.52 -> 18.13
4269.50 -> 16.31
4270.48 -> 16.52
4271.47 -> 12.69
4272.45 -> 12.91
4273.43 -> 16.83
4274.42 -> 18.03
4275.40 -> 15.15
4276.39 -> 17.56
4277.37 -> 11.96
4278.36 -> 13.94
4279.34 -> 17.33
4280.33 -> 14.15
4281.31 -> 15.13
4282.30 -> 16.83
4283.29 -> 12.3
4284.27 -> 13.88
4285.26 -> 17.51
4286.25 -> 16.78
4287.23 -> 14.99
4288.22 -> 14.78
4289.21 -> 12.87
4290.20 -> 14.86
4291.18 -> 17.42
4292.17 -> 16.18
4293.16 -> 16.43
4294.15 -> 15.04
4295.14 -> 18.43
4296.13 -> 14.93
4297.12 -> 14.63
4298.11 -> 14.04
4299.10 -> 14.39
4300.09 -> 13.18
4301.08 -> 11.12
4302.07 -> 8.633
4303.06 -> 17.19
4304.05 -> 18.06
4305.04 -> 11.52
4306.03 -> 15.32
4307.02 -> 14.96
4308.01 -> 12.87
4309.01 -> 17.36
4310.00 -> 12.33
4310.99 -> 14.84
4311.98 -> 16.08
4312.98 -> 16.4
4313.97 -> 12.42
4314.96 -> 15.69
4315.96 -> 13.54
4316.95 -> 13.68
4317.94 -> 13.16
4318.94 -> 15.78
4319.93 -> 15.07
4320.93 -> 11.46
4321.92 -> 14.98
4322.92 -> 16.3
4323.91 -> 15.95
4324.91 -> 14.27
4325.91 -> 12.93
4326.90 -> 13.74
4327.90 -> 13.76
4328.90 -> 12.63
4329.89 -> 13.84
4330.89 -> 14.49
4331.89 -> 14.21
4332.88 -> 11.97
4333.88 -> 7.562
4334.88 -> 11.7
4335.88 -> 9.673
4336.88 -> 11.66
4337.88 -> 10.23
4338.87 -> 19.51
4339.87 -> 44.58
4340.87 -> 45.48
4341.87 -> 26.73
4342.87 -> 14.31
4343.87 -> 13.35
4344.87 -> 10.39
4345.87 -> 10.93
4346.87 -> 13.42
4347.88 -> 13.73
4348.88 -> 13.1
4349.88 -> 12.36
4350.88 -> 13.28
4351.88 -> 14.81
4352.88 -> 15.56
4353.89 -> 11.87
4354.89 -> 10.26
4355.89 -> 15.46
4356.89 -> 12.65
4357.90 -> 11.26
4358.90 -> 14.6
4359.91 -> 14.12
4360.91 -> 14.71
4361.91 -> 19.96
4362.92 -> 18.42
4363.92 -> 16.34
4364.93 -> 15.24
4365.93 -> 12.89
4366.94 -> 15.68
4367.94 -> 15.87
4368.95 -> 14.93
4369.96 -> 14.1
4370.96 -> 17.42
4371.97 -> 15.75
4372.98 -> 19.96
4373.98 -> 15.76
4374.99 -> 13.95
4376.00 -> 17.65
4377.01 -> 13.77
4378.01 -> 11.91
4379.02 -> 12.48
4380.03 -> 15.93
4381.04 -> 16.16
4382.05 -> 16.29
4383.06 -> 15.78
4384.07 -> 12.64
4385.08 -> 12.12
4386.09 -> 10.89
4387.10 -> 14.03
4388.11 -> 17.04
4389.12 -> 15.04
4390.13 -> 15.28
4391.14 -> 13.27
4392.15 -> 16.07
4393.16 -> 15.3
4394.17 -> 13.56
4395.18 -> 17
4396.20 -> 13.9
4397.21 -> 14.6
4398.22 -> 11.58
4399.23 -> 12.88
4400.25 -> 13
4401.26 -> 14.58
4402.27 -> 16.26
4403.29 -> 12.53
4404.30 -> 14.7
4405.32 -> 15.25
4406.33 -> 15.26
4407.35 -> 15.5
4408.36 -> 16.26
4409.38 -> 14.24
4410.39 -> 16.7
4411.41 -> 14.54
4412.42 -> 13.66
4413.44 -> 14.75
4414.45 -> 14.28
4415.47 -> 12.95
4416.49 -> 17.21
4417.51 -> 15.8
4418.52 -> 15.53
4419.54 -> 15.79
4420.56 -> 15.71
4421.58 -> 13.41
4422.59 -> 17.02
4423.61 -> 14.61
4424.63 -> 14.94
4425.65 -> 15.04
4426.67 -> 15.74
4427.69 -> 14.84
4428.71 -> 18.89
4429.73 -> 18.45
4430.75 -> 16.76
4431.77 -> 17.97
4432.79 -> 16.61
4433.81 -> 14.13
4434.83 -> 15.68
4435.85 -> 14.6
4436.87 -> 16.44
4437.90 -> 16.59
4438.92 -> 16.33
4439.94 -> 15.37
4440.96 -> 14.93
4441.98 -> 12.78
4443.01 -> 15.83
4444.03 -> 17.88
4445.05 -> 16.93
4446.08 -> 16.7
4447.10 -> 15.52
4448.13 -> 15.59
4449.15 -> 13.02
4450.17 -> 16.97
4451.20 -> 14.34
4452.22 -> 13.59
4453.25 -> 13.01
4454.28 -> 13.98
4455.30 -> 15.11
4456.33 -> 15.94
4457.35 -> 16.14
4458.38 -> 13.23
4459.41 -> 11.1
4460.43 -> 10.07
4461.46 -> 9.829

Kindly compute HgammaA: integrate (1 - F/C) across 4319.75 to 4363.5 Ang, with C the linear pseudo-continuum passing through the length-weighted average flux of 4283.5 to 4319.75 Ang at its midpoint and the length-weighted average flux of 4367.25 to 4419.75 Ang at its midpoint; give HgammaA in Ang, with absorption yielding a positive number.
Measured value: -1.41 Ang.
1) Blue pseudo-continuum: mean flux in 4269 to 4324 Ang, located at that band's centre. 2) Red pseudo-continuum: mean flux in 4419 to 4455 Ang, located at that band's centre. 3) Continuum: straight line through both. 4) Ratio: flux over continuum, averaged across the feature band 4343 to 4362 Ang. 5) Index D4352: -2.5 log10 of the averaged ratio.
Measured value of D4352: 0.14 mag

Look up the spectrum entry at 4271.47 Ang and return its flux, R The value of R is 12.69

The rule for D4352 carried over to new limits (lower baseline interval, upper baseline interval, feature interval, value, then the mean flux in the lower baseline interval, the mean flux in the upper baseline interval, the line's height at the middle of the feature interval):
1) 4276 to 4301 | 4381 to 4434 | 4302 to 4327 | 0.042 mag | 15.1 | 15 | 15.1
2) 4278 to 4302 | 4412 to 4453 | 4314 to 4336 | 0.120 mag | 14.9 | 15.6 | 15.1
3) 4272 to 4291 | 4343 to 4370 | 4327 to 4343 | -0.223 mag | 15.2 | 14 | 14.4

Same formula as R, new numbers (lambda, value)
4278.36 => 13.94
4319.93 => 15.07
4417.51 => 15.8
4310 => 12.33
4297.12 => 14.63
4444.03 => 17.88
